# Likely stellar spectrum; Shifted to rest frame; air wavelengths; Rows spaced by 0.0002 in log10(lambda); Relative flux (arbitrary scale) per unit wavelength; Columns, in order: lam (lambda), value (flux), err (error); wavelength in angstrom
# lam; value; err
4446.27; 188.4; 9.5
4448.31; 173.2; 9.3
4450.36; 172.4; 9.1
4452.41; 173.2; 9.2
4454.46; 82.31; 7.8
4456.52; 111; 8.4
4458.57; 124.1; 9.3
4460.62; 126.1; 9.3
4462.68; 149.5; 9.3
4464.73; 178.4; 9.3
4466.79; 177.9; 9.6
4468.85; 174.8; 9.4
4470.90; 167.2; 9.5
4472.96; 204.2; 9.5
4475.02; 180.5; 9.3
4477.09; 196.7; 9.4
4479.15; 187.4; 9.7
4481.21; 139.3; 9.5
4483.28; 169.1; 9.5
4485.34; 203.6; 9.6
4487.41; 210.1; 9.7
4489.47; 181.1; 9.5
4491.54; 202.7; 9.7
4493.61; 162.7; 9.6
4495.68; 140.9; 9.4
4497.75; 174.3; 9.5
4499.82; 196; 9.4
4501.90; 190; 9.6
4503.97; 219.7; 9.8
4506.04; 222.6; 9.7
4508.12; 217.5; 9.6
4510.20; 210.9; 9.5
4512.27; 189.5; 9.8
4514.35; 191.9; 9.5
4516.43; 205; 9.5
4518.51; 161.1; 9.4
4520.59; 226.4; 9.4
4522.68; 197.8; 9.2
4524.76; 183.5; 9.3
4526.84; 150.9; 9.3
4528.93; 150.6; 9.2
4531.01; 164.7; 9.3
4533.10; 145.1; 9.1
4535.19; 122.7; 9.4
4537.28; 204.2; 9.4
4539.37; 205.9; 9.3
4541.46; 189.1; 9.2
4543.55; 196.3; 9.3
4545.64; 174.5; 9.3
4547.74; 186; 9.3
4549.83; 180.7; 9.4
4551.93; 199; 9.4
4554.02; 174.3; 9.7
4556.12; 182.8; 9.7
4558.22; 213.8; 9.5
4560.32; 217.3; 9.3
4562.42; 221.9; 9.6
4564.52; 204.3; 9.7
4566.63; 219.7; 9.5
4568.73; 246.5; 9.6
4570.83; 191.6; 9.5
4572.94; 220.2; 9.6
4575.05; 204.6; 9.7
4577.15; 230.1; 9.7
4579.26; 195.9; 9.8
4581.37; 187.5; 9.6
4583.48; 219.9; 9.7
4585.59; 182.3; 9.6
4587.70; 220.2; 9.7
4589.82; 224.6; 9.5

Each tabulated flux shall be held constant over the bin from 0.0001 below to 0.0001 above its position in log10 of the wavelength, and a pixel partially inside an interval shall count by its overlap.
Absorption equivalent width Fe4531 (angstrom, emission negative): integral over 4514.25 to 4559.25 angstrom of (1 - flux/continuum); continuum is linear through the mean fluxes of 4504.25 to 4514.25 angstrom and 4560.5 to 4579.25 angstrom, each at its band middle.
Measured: 6.46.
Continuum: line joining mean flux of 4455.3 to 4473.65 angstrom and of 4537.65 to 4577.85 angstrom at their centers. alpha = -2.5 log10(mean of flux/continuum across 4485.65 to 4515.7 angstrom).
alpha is -0.12 mag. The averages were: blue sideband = 155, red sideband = 203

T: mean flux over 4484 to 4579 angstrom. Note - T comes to 193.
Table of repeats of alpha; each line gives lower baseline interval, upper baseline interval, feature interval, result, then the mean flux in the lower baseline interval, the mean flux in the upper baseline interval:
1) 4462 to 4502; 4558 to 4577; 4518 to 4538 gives 0.17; 179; 216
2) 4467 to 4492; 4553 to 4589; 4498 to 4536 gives 0.04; 184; 208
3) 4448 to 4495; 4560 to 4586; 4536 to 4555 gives 0.06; 167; 211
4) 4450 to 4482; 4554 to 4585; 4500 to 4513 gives -0.16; 159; 209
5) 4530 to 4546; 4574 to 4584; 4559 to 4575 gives -0.10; 175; 207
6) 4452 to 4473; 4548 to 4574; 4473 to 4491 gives -0.16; 149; 205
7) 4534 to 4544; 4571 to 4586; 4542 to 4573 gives -0.04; 182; 206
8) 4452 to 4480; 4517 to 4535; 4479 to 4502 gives -0.10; 159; 171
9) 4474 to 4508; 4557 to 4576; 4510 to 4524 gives 0.00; 187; 215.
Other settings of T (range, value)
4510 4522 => 197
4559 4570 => 221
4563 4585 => 212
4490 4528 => 191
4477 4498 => 178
